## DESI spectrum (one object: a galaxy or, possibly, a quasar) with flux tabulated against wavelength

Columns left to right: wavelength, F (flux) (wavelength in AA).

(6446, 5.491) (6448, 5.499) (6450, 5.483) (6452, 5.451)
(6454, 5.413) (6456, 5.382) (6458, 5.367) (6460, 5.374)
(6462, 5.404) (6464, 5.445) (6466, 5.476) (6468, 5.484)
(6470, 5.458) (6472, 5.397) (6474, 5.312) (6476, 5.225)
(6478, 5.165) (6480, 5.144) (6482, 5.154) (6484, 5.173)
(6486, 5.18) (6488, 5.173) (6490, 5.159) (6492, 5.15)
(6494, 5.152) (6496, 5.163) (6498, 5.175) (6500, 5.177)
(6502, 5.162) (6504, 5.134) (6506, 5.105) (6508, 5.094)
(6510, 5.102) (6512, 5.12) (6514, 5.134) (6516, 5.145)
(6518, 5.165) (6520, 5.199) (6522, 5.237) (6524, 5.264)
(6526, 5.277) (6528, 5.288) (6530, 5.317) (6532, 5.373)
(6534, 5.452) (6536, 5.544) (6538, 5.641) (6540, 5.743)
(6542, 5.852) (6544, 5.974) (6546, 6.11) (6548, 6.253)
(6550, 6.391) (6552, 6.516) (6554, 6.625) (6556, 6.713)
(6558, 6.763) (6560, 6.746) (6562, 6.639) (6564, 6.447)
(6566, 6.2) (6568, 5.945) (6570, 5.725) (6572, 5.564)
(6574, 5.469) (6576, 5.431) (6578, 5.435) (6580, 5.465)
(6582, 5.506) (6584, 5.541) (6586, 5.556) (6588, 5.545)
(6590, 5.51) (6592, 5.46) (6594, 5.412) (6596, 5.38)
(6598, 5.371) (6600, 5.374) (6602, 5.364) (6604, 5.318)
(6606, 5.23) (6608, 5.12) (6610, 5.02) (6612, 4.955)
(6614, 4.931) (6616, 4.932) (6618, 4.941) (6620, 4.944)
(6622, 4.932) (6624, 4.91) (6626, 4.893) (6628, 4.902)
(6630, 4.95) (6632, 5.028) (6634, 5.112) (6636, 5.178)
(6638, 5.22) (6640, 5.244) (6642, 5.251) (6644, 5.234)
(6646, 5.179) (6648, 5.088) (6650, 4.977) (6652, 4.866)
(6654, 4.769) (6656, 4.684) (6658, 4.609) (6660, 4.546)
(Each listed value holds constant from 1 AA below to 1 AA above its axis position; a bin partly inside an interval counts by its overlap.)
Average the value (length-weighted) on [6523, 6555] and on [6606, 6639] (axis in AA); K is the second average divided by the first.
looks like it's 0.86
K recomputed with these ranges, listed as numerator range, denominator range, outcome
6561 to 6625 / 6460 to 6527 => 1.04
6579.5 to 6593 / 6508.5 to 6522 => 1.07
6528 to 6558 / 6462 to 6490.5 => 1.13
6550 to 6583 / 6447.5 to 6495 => 1.14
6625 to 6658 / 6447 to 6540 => 0.95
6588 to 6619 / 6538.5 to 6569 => 0.83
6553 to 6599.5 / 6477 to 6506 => 1.13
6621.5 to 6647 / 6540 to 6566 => 0.80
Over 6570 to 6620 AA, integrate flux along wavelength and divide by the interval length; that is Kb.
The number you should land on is 5.33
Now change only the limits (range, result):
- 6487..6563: 5.58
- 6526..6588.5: 5.89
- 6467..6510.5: 5.2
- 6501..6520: 5.13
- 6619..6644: 5.05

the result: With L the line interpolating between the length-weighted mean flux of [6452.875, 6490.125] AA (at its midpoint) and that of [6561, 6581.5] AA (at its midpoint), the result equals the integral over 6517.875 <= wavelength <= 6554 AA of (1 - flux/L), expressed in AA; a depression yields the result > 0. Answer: -0.2 AA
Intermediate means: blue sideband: 5.31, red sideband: 5.82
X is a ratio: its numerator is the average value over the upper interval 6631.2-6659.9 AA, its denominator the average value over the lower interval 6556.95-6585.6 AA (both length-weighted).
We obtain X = 0.85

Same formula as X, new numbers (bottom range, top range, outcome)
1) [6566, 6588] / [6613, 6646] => 0.90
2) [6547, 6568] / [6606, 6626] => 0.77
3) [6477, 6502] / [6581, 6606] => 1.05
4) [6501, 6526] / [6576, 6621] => 1.03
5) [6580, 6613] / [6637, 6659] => 0.94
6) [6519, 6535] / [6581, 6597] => 1.04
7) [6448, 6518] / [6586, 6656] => 0.98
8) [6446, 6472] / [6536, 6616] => 1.06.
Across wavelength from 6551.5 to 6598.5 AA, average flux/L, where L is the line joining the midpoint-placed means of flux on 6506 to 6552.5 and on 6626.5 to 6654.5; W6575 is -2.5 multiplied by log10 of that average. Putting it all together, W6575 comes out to -0.104 mag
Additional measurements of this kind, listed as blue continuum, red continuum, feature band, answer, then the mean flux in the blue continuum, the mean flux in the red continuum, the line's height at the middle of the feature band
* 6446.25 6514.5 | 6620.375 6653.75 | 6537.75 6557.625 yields -0.200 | 5.27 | 5.05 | 5.17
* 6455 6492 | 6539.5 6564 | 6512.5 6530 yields 0.144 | 5.3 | 6.38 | 5.96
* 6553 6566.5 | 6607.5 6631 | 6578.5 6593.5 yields 0.070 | 6.6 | 4.95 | 5.87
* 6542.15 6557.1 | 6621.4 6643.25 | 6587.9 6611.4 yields 0.048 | 6.34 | 5.06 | 5.57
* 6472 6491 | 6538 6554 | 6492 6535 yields 0.091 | 5.2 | 6.12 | 5.66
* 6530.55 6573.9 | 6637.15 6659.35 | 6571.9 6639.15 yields 0.052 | 6.08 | 5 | 5.48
